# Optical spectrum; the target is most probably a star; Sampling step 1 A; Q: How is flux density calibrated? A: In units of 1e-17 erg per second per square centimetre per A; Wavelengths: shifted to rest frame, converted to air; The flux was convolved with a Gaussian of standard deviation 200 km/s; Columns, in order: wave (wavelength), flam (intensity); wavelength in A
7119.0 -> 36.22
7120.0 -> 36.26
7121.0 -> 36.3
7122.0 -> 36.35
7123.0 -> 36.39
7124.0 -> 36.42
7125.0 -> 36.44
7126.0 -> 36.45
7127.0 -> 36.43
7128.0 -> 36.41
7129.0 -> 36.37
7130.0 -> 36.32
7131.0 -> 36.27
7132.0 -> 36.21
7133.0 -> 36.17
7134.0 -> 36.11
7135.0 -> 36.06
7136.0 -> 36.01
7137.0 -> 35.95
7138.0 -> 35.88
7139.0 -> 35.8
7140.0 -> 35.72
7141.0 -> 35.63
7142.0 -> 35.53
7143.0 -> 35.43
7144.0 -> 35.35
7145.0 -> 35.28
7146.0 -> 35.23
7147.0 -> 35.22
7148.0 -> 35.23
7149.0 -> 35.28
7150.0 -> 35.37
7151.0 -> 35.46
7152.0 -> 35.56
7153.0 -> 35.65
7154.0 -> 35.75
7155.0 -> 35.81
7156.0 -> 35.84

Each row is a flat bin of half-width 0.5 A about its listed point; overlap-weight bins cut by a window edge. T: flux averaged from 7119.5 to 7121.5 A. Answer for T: 36.3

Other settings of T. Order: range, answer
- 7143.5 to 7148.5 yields 35.3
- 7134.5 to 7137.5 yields 36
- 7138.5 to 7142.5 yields 35.7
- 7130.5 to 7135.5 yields 36.2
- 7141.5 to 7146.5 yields 35.4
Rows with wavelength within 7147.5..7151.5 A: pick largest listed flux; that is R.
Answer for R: 35.46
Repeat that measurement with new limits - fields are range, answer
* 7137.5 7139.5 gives 35.88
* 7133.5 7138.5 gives 36.11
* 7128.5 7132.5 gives 36.37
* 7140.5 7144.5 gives 35.63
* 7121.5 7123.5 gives 36.39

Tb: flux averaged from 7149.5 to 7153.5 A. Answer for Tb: 35.5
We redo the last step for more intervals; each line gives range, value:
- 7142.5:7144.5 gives 35.4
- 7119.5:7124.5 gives 36.3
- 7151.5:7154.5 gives 35.7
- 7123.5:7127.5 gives 36.4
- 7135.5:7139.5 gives 35.9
